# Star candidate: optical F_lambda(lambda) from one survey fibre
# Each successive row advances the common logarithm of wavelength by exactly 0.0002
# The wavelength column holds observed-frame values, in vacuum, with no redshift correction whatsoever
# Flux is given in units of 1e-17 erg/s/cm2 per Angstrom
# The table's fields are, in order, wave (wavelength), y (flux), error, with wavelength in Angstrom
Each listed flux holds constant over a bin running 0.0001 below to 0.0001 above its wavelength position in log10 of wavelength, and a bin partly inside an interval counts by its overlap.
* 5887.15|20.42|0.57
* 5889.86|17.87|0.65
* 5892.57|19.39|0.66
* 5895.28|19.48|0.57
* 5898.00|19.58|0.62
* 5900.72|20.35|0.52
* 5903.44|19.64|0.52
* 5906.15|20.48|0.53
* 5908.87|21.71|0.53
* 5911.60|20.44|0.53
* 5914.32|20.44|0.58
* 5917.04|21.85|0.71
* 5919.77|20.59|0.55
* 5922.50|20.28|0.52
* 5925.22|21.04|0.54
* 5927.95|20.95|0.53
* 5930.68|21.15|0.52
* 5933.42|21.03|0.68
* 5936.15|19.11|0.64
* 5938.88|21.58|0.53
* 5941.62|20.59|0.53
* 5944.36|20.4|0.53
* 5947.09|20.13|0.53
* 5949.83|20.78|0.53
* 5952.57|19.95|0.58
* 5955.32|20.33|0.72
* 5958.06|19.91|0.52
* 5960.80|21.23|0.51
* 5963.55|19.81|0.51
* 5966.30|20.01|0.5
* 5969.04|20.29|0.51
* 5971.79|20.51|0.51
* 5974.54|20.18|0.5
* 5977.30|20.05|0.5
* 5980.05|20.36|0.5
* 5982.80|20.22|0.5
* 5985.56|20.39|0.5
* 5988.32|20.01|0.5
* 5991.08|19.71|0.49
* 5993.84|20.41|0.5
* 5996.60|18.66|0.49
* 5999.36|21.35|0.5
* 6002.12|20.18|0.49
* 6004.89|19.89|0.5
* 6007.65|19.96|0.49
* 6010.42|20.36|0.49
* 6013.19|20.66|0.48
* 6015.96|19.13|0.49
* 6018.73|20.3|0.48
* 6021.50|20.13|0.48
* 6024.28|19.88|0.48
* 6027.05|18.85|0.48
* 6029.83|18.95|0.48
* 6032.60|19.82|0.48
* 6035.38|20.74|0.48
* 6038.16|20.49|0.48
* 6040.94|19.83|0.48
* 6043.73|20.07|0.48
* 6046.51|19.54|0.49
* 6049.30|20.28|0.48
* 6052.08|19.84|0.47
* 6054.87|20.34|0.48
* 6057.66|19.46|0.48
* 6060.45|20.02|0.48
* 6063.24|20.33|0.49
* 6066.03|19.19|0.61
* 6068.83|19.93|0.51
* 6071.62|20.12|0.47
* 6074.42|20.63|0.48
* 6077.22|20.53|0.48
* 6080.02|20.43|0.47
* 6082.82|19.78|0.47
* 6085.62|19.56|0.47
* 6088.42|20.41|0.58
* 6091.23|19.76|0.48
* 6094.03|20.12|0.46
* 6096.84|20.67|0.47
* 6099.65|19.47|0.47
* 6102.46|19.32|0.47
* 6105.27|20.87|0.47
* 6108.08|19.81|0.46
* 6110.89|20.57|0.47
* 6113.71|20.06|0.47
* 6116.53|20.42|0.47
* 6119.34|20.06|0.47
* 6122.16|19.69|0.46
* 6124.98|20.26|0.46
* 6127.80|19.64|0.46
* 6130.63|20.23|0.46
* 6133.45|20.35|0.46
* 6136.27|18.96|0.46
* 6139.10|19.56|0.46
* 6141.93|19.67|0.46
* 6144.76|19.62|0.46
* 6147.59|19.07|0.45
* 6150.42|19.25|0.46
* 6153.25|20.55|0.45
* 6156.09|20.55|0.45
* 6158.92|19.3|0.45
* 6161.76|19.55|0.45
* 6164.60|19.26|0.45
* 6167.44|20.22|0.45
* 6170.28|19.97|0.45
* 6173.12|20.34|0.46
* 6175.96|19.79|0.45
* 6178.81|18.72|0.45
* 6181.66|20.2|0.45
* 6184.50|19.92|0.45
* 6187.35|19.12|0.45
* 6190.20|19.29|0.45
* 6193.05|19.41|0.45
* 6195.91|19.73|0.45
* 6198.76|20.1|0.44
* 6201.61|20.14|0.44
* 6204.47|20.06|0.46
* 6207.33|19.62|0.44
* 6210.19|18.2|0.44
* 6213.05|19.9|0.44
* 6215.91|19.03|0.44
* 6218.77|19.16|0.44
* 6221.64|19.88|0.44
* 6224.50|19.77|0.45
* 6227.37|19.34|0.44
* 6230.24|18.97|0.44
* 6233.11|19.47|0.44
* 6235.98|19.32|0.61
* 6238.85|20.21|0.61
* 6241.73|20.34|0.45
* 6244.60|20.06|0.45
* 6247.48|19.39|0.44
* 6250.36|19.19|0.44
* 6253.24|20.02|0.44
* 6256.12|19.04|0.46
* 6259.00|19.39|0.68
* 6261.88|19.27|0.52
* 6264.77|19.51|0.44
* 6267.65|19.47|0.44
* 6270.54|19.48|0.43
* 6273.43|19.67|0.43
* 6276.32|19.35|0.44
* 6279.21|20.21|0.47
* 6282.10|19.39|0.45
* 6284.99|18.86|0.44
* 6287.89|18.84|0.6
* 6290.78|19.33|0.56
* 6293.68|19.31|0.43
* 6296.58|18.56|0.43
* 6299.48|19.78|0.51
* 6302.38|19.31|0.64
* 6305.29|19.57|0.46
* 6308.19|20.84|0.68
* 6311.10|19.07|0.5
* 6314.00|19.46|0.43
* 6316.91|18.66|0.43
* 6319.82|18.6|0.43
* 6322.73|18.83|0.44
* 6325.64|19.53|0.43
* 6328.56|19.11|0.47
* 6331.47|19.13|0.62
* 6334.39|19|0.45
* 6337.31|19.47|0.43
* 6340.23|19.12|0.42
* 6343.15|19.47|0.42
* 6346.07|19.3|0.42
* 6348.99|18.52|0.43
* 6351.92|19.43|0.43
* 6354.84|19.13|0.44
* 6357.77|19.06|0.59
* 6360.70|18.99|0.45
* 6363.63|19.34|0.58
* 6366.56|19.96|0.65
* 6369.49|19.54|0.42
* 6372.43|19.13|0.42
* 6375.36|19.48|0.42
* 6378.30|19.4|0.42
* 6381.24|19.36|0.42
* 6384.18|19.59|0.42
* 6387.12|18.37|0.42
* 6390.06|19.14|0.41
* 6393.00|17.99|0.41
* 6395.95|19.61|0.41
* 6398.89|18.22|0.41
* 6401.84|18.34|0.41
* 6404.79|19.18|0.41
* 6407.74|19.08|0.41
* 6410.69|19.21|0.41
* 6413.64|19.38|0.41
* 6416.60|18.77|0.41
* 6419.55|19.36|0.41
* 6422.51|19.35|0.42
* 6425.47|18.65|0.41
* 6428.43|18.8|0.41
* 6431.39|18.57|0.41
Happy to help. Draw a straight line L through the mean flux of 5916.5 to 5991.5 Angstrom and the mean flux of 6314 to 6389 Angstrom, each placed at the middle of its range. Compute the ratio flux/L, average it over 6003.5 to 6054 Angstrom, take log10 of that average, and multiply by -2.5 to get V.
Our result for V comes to 0.01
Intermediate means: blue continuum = 20.4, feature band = 19.9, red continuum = 19.2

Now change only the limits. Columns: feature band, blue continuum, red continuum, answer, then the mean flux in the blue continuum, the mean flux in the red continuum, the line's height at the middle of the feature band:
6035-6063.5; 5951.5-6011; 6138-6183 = 0.00 mag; 20.2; 19.7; 20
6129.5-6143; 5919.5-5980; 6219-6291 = 0.01 mag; 20.4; 19.5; 19.9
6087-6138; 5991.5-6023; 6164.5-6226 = -0.01 mag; 20.1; 19.6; 19.8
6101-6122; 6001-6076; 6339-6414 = -0.02 mag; 20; 19.1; 19.8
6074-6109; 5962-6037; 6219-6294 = -0.01 mag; 20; 19.5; 19.8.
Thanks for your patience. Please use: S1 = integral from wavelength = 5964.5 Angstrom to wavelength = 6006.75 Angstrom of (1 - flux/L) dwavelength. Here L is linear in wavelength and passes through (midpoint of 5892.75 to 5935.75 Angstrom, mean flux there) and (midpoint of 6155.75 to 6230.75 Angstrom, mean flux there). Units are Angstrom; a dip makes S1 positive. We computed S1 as 0.3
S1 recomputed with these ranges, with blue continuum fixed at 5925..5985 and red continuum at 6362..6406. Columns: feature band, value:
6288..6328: 0.1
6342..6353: 0.0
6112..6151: 0.2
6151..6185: -0.1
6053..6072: 0.2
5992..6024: 0.3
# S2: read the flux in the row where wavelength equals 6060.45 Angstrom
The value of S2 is 20.02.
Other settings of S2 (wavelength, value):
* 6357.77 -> 19.06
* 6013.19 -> 20.66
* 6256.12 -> 19.04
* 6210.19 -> 18.2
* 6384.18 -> 19.59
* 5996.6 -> 18.66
